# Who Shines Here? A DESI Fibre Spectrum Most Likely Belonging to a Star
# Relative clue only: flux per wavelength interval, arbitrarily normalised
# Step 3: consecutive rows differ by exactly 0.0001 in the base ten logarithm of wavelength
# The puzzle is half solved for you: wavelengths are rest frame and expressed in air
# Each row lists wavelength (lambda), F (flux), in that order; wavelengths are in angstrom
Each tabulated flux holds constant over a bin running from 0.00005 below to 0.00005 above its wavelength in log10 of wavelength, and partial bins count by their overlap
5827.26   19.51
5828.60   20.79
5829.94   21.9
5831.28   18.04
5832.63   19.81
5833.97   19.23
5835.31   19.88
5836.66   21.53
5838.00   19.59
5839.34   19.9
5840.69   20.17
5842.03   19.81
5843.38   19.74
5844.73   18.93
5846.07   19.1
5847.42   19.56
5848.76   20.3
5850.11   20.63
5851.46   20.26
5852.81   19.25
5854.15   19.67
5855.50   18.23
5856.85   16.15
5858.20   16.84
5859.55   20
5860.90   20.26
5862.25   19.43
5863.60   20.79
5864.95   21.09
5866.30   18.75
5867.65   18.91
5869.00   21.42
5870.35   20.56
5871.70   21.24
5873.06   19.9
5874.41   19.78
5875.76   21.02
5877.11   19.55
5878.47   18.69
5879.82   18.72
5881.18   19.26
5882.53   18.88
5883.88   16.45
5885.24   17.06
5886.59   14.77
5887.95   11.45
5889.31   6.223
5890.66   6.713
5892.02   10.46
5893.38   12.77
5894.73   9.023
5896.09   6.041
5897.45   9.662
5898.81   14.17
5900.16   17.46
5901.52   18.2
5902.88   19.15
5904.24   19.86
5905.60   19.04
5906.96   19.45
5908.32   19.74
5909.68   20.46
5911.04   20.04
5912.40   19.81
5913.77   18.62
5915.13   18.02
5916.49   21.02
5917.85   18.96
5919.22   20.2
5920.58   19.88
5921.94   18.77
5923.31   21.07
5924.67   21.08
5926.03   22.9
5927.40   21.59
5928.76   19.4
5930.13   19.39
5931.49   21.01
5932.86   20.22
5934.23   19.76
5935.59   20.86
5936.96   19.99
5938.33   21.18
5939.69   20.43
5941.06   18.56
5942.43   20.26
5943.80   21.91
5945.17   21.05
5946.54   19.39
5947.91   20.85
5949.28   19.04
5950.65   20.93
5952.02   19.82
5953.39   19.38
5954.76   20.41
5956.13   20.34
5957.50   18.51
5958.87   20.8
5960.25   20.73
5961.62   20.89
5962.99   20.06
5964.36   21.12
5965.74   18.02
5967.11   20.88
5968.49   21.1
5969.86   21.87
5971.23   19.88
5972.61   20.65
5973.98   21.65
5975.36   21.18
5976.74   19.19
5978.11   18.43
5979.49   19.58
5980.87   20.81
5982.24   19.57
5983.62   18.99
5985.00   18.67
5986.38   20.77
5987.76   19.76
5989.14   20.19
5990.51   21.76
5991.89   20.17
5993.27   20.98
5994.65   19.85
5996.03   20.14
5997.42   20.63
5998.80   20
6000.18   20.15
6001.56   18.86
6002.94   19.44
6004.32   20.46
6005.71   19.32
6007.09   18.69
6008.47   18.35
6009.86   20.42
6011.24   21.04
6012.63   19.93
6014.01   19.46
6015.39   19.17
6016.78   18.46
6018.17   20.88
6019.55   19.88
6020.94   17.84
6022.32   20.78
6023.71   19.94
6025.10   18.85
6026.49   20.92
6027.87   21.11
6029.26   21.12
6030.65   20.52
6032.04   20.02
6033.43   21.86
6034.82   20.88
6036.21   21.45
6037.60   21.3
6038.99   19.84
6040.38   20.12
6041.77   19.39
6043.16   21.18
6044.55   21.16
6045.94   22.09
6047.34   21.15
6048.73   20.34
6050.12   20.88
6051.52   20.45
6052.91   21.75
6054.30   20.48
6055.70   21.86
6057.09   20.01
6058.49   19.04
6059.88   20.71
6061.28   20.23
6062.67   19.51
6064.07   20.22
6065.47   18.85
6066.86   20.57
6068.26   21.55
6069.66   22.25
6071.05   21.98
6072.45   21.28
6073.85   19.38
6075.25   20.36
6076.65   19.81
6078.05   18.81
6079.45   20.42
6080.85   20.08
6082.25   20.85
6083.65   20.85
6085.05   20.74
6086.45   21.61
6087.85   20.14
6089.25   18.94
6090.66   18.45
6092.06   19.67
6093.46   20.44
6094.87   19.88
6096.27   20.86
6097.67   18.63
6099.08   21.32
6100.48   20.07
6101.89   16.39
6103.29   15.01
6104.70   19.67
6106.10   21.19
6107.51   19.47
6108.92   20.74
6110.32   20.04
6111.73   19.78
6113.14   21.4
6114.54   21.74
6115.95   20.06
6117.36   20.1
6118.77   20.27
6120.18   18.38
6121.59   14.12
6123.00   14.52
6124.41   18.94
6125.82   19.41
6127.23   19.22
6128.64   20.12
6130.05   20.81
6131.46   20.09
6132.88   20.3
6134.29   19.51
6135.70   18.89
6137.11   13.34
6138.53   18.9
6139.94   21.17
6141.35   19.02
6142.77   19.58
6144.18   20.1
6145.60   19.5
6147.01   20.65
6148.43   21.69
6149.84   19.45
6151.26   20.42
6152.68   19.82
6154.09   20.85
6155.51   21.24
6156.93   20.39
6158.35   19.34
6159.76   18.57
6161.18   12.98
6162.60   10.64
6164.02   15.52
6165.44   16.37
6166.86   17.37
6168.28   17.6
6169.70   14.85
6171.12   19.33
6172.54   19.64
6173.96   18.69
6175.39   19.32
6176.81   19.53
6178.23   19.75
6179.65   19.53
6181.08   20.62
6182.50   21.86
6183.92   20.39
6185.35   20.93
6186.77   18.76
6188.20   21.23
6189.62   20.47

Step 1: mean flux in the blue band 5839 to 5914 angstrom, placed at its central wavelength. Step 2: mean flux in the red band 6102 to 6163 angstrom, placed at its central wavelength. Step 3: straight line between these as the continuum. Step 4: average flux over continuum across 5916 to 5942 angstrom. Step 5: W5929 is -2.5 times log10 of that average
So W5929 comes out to -0.13 mag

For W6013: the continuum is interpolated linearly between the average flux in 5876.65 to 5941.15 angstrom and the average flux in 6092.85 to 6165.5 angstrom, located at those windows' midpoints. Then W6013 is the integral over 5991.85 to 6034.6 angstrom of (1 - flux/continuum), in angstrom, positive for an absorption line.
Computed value -3.9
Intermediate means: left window 17.6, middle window 20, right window 19.1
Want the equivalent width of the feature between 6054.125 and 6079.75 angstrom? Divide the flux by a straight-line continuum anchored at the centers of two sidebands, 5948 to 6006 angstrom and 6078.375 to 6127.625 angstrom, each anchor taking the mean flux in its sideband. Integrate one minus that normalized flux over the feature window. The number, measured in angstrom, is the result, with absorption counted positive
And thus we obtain -0.9 angstrom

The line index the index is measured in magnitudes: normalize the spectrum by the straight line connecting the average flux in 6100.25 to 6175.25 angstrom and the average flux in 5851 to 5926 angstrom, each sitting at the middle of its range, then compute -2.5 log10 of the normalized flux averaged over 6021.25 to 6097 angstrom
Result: -0.11 mag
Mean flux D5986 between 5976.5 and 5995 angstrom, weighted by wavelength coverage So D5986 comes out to 19.9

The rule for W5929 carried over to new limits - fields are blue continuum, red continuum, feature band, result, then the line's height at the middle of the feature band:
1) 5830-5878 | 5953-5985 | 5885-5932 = 0.18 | 19.9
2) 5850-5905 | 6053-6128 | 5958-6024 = -0.09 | 18.5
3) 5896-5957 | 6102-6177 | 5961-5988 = -0.05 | 19.3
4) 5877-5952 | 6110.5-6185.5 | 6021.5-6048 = -0.12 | 18.5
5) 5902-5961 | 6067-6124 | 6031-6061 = -0.05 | 19.9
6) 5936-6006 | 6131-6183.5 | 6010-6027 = 0.00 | 19.8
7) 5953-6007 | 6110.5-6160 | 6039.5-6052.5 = -0.05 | 19.9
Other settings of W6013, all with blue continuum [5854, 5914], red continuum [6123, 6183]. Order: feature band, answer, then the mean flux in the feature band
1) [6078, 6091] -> -1.2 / 20.2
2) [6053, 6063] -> -1.2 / 20.4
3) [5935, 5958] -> -3.4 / 20.2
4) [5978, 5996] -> -2.2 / 20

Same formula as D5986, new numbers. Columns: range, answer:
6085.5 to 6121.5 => 19.7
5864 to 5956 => 18.4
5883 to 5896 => 11.5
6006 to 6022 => 19.5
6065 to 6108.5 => 20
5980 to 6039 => 20.1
